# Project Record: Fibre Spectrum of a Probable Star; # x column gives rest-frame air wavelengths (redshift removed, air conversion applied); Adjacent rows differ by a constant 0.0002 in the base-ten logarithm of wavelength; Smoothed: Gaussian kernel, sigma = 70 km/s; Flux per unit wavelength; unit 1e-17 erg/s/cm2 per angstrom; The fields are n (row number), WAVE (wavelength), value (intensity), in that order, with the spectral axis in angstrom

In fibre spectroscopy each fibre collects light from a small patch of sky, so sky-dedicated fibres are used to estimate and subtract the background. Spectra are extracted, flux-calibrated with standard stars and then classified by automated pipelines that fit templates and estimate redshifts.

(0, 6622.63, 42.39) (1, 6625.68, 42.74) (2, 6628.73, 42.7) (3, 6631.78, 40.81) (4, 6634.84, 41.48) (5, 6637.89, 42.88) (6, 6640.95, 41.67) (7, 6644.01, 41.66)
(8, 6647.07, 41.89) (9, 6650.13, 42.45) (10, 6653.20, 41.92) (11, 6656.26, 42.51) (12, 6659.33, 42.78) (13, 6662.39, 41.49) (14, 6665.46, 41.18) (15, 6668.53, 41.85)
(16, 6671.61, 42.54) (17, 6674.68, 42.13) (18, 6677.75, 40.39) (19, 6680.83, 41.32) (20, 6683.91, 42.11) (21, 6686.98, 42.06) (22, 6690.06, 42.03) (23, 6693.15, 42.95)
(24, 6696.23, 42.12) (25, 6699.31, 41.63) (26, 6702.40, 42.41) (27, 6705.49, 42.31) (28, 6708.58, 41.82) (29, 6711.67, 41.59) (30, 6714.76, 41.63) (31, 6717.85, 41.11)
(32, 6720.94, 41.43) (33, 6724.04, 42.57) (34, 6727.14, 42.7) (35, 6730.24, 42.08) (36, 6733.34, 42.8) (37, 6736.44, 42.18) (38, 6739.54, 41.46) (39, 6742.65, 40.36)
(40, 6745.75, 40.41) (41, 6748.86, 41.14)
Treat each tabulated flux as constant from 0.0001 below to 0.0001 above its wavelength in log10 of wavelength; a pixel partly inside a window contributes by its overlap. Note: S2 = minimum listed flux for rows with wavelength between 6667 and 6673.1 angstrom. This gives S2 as 41.85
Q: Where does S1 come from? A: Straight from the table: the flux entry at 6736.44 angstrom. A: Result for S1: 42.18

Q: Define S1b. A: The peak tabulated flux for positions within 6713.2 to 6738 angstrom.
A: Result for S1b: 42.8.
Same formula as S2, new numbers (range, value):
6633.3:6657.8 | 41.48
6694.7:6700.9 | 41.63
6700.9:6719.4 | 41.11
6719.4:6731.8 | 41.43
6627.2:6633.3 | 40.81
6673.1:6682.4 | 40.39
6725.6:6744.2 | 40.36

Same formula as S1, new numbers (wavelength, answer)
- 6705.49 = 42.31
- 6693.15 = 42.95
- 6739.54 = 41.46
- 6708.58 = 41.82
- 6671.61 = 42.54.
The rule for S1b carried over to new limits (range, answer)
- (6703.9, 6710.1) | 42.31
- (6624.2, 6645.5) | 42.88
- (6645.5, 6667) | 42.78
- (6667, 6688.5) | 42.54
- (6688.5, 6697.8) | 42.95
